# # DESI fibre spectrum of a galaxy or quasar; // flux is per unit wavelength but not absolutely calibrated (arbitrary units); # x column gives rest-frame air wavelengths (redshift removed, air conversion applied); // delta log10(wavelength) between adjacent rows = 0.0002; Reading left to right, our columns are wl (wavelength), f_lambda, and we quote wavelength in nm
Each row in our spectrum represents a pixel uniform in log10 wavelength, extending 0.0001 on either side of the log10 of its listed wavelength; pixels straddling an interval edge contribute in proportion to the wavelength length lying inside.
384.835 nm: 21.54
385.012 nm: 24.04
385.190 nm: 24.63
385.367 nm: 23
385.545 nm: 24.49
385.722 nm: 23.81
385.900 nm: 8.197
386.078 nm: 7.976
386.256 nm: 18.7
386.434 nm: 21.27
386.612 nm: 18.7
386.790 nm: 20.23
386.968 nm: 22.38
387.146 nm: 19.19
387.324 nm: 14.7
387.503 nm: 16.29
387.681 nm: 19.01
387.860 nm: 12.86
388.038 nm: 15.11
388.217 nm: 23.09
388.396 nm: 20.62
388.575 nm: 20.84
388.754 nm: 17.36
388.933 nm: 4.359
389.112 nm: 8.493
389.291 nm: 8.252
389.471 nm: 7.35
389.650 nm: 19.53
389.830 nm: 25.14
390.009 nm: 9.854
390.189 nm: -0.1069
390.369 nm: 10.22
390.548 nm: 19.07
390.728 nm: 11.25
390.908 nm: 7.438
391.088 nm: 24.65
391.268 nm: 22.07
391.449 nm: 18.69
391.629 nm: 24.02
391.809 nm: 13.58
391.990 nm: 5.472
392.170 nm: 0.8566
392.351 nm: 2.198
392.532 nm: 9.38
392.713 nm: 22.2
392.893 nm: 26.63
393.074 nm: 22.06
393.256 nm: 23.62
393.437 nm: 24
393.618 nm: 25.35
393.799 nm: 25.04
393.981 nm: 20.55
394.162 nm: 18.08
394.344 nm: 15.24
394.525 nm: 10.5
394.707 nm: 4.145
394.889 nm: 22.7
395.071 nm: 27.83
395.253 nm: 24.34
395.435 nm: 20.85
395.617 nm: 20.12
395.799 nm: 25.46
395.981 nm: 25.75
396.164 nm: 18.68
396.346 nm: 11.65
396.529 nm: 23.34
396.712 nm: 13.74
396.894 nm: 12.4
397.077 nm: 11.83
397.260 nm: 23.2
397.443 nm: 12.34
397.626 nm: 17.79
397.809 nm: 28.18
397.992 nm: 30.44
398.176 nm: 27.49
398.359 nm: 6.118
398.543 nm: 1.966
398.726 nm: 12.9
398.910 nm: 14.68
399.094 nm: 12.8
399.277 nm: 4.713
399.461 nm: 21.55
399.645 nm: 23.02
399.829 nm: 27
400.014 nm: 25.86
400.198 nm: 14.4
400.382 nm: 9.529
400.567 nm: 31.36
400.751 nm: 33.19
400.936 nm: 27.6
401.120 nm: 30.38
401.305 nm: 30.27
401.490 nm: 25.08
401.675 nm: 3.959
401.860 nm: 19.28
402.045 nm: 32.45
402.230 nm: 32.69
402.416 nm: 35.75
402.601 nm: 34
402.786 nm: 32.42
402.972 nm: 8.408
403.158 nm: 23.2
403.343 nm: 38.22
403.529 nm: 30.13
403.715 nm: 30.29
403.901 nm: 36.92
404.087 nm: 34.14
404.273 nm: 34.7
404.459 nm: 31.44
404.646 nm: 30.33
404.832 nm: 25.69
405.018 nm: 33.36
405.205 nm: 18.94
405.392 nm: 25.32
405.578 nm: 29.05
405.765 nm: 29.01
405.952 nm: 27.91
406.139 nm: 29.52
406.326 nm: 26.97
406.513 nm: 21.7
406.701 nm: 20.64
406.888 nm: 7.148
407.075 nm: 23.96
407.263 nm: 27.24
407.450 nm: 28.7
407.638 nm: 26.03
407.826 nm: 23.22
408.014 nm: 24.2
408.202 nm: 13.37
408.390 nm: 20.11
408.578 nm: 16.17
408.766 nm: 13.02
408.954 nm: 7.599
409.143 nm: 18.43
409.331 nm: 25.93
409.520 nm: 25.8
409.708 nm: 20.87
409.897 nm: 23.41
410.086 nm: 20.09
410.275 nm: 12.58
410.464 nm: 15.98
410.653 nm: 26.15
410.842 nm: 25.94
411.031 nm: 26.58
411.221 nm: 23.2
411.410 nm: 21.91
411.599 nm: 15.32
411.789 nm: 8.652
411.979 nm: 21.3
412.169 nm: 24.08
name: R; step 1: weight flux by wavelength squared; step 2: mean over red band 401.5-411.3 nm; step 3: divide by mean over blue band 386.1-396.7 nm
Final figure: 1.5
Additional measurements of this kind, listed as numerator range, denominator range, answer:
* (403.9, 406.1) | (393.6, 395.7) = 1.60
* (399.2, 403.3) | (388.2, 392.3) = 1.86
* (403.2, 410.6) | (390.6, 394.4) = 1.50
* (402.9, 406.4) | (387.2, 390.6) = 2.18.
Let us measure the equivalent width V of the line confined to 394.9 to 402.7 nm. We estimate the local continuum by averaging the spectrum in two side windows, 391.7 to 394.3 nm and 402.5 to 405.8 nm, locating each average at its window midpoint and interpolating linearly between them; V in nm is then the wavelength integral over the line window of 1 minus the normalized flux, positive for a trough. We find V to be 0.751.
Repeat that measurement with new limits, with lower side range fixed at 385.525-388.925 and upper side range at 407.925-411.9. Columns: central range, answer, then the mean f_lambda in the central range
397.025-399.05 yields 0.16 nm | 17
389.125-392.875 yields 0.99 nm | 13.2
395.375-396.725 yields -0.15 nm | 20.3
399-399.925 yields 0.04 nm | 17.8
